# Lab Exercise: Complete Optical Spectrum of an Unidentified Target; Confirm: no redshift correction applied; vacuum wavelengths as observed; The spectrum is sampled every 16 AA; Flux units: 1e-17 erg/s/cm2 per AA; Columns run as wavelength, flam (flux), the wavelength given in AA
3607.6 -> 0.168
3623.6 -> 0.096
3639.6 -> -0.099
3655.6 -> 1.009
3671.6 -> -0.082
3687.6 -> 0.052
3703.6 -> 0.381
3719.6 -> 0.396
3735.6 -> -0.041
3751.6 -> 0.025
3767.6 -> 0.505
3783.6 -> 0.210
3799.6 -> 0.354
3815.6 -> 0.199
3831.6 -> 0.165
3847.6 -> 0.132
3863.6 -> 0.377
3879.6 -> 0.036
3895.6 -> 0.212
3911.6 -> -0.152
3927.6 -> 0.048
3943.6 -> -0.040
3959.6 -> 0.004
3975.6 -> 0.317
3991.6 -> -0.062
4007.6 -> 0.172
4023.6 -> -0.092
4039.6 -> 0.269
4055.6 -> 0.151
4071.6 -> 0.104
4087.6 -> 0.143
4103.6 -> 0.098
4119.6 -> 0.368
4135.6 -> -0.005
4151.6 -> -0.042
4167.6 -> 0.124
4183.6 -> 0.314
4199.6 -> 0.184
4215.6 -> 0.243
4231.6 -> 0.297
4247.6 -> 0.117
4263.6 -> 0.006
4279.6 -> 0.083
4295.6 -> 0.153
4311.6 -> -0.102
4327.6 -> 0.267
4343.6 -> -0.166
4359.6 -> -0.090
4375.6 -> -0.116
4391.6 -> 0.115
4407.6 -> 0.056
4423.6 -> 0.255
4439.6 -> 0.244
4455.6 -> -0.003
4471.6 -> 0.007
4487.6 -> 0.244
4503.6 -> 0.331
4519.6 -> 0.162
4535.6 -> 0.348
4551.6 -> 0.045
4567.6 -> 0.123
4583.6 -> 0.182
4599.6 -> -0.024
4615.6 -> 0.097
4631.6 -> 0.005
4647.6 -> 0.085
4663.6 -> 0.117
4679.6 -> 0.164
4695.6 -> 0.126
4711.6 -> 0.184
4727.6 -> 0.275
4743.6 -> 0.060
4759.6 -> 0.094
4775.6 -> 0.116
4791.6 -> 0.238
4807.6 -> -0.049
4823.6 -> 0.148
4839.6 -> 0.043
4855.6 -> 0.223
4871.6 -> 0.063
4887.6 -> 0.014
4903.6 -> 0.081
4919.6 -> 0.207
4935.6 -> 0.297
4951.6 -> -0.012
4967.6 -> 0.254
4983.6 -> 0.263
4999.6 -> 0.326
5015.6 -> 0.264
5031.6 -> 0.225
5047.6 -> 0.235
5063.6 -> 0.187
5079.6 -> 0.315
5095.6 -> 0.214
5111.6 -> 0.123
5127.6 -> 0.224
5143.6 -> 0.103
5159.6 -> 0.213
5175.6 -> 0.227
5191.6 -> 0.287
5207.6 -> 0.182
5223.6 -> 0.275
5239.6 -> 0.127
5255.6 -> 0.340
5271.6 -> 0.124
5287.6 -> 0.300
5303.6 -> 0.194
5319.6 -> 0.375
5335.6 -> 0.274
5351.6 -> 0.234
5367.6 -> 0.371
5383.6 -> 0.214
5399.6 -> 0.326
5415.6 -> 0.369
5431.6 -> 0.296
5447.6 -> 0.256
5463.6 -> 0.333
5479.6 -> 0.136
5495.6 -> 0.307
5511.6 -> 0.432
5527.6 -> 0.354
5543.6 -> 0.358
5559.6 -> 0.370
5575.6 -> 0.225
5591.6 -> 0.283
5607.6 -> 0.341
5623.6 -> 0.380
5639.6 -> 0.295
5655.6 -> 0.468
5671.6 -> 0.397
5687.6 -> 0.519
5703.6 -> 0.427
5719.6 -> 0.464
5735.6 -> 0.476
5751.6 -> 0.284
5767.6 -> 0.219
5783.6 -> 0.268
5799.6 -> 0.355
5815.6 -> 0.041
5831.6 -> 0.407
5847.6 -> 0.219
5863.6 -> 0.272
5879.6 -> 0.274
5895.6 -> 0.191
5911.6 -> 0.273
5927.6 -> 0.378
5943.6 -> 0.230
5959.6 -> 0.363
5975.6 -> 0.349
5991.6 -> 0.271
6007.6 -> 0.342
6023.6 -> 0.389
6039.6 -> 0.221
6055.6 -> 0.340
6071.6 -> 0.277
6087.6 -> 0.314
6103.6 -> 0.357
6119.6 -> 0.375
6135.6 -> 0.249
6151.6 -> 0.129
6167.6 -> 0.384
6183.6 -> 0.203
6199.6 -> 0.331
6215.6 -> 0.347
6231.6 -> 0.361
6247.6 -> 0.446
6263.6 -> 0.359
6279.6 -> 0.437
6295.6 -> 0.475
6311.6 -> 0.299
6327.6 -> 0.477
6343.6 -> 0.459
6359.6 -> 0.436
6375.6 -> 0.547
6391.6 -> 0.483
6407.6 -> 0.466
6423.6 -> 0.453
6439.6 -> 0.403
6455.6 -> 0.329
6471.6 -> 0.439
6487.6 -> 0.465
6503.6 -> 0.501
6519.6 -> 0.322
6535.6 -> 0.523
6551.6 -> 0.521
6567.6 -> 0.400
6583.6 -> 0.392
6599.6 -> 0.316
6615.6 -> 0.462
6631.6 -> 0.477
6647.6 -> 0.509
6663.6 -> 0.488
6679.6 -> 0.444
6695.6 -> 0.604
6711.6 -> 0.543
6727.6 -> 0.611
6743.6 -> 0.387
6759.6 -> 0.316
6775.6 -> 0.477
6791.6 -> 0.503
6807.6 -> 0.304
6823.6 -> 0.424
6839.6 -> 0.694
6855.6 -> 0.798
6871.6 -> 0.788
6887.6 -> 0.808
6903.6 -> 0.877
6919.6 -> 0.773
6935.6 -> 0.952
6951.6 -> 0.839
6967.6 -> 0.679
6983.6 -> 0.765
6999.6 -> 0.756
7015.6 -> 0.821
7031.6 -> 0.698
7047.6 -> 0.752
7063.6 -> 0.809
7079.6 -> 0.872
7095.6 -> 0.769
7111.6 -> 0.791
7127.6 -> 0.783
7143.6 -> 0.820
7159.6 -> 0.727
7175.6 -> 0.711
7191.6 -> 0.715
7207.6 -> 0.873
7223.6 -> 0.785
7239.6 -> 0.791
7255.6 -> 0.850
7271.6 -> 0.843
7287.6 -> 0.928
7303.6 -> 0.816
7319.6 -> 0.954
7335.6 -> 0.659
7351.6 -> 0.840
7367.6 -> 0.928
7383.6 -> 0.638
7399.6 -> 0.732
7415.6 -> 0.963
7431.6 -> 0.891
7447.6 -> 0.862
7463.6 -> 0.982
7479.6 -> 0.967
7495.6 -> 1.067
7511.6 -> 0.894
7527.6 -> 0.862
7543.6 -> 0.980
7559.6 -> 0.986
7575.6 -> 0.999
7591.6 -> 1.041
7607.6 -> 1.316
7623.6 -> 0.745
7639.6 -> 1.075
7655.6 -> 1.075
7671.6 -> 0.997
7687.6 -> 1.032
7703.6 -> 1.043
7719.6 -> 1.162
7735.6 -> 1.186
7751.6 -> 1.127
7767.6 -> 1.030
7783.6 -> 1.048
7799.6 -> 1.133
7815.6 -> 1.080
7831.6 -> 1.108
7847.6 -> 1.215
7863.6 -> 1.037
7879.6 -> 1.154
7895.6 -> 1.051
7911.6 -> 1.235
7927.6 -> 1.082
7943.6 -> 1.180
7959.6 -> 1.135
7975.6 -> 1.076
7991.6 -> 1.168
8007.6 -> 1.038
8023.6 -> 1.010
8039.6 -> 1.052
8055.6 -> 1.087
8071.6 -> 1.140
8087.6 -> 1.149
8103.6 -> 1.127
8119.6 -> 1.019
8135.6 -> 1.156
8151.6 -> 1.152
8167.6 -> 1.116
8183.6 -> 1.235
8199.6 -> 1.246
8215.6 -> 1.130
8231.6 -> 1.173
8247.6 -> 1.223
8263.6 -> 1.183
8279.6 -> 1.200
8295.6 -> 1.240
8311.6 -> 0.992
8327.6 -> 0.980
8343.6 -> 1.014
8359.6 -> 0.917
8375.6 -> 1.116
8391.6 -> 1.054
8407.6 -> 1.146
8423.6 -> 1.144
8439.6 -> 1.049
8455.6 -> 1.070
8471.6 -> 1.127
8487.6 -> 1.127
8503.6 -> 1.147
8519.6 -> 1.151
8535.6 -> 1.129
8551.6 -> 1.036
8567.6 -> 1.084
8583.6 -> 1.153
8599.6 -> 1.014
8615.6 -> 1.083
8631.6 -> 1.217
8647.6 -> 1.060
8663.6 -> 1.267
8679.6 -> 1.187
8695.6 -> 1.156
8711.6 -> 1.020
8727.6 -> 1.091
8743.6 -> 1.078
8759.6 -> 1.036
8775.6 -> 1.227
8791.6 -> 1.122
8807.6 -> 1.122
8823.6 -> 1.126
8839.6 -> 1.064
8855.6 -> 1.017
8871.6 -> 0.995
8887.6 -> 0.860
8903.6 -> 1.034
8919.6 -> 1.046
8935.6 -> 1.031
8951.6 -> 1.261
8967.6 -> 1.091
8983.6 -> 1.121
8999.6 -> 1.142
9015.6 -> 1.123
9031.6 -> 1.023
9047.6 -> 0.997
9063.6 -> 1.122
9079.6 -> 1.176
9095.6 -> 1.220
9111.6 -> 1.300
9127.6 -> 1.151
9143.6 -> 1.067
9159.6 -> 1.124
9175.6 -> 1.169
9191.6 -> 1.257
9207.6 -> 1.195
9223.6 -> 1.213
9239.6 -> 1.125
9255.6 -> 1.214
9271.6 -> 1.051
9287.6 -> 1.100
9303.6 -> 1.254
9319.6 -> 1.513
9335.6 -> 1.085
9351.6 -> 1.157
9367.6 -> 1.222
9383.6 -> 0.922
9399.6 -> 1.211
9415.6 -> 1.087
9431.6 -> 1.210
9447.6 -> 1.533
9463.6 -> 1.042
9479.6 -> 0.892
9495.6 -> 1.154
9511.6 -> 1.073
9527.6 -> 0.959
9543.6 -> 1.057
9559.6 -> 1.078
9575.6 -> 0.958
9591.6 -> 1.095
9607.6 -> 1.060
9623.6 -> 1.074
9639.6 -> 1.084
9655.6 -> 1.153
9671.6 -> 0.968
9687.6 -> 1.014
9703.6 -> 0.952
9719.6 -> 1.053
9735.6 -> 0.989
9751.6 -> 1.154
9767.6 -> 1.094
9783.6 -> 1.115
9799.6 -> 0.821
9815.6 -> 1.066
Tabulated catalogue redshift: 0.716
